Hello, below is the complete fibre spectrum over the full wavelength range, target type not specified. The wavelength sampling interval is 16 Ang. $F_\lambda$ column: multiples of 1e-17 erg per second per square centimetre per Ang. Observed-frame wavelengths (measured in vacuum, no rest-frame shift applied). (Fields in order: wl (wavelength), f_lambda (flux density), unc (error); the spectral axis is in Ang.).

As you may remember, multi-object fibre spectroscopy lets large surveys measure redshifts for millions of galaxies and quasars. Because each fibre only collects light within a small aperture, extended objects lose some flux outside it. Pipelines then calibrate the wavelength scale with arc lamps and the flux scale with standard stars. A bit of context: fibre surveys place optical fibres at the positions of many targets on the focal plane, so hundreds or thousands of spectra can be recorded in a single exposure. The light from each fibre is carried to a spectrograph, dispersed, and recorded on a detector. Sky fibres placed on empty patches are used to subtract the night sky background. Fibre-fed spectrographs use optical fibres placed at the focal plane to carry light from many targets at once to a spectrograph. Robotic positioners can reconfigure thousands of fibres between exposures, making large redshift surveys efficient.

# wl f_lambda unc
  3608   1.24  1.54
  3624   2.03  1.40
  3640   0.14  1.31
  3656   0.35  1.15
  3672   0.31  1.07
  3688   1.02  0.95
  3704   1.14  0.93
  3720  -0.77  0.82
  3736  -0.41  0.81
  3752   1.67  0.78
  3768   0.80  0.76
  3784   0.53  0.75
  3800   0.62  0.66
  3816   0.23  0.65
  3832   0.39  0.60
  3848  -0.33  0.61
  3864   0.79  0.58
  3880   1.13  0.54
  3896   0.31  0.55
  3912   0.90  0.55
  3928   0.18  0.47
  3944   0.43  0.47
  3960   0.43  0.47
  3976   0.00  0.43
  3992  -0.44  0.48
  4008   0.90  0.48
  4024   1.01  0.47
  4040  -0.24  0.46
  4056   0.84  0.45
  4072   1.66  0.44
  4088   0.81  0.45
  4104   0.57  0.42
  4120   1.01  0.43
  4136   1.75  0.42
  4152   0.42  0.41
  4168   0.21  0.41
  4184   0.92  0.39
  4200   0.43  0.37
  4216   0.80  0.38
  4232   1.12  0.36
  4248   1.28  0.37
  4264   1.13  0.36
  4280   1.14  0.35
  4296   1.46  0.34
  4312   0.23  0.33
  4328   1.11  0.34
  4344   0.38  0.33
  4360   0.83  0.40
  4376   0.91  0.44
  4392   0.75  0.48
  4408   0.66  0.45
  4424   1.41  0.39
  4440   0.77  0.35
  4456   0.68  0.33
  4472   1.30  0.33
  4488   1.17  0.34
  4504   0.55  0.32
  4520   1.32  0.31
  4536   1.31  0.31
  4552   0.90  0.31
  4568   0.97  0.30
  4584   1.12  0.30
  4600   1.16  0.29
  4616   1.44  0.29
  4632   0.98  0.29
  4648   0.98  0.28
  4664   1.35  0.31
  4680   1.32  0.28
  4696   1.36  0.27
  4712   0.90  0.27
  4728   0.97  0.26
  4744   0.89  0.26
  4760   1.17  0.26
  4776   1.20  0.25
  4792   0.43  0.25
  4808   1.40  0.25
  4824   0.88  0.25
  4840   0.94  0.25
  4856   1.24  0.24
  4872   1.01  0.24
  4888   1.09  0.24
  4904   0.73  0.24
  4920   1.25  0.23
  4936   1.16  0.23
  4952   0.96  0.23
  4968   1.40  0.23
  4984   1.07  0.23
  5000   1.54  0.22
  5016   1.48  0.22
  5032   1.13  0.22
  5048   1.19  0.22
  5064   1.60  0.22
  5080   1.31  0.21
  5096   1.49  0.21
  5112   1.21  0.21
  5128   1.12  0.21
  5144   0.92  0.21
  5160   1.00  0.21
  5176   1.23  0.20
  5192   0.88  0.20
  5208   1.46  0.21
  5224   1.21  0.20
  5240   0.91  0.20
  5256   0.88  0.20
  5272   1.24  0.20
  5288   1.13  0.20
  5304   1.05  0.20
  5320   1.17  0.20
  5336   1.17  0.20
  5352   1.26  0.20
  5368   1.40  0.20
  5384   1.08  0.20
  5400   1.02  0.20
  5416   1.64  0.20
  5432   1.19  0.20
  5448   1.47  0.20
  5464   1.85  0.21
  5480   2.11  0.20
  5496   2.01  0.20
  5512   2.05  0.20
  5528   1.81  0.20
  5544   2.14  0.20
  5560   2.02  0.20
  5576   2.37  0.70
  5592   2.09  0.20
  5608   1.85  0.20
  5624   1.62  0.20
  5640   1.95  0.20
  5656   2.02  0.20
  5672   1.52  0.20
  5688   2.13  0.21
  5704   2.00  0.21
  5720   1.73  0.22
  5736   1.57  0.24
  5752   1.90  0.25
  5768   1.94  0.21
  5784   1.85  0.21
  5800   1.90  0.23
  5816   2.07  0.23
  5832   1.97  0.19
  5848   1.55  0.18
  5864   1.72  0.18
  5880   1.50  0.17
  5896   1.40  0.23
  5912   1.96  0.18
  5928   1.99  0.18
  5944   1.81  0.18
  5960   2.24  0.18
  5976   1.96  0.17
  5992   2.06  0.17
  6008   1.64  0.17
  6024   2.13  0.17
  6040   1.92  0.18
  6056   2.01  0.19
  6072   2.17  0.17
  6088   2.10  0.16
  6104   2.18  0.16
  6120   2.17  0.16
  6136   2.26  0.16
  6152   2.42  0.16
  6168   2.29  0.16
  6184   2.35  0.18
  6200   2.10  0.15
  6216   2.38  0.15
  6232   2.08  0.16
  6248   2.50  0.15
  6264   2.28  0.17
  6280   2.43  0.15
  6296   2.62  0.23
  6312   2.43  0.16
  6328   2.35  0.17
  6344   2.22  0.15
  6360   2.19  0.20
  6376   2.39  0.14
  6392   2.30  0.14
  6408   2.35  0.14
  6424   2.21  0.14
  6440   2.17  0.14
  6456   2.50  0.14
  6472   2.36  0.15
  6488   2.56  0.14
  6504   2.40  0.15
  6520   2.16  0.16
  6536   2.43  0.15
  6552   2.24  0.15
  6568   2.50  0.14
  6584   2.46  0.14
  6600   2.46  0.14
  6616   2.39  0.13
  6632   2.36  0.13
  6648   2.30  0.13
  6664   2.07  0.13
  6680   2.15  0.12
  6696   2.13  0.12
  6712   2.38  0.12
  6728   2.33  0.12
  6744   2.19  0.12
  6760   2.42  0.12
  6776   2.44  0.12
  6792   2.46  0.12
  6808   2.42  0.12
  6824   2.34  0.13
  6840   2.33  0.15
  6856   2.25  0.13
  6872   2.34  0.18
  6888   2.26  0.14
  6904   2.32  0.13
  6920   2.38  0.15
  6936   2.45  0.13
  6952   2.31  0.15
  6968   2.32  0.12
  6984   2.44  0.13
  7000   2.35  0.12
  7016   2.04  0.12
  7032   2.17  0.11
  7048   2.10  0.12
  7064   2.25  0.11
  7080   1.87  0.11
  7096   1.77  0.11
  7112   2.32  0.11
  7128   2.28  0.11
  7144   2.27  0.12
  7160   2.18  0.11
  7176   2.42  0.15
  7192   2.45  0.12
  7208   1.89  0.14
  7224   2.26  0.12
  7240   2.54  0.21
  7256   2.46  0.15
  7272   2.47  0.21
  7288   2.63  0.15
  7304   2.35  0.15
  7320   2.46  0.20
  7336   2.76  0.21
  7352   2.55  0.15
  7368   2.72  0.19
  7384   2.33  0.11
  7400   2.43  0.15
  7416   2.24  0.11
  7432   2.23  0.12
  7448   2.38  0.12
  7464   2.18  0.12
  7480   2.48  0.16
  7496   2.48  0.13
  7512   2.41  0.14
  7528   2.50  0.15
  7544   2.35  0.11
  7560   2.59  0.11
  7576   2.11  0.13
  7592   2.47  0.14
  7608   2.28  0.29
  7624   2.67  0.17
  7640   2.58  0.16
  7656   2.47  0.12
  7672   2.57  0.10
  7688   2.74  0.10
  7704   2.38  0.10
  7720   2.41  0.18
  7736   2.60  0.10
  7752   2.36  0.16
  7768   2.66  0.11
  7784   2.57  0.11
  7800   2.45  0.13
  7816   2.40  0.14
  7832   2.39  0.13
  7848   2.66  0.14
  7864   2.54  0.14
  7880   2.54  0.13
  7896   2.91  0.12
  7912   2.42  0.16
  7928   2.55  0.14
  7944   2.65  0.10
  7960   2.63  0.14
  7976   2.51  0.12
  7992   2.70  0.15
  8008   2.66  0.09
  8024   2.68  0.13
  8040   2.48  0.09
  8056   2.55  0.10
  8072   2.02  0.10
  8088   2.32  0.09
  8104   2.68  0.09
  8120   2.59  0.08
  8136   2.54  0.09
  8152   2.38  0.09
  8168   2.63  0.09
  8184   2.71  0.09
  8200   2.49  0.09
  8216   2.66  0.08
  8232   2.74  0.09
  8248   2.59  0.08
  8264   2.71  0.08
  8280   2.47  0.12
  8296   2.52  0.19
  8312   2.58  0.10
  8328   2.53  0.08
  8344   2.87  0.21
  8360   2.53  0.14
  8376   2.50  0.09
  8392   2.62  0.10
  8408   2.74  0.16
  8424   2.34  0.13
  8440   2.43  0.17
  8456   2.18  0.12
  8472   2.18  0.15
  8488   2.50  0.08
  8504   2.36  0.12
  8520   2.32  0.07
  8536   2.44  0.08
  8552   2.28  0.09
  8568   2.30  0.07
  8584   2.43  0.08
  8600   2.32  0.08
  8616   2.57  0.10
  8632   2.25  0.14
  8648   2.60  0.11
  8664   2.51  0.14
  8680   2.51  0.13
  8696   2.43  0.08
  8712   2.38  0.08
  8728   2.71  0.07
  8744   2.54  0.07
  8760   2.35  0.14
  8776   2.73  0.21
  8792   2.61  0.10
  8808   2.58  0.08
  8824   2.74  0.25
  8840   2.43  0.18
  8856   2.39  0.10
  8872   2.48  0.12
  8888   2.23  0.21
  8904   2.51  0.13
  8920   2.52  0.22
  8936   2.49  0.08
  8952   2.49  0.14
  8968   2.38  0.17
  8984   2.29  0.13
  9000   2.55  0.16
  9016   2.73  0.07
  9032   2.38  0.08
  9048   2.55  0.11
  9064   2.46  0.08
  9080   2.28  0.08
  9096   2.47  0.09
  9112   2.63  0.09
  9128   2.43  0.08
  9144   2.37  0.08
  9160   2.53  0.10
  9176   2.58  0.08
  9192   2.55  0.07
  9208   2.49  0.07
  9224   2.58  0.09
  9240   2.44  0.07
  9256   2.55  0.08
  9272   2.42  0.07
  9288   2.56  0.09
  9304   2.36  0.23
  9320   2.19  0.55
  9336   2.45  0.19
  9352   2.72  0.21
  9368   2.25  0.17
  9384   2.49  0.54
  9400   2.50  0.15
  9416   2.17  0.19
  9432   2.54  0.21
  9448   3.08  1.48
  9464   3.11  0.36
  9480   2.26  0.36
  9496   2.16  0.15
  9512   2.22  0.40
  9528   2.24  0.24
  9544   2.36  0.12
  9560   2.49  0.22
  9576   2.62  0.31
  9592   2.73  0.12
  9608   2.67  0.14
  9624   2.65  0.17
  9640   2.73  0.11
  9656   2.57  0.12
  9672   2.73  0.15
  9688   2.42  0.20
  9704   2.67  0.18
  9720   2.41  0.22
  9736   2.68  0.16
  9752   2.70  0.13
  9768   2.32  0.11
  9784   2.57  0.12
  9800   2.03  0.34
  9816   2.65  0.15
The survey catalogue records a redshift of 0.37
